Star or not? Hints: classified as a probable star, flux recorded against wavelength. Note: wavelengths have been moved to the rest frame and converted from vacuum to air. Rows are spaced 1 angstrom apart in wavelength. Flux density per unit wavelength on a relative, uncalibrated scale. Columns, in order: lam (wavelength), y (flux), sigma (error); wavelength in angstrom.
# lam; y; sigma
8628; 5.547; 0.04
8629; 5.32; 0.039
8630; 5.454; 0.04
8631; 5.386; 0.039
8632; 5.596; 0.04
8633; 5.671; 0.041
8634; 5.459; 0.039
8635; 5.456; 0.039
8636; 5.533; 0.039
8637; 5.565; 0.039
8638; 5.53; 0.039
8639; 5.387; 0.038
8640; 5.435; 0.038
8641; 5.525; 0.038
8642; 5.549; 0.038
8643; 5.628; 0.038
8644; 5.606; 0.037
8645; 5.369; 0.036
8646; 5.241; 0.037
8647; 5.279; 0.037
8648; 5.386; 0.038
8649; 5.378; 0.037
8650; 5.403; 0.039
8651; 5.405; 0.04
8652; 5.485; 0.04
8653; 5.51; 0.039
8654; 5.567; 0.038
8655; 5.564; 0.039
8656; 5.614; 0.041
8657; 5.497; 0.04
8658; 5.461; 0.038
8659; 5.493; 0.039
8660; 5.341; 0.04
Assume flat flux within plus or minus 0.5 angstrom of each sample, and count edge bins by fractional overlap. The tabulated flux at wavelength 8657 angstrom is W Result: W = 5.497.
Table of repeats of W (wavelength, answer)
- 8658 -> 5.461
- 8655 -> 5.564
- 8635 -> 5.456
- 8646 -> 5.241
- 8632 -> 5.596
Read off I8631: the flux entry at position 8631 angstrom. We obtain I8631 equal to 5.386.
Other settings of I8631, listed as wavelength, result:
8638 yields 5.53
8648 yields 5.386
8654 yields 5.567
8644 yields 5.606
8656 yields 5.614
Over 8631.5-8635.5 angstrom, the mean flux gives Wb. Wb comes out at 5.55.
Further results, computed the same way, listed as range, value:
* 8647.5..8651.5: 5.39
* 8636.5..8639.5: 5.49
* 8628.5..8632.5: 5.44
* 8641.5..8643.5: 5.59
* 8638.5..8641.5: 5.45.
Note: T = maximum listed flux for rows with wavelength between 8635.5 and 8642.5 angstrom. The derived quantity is 5.565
